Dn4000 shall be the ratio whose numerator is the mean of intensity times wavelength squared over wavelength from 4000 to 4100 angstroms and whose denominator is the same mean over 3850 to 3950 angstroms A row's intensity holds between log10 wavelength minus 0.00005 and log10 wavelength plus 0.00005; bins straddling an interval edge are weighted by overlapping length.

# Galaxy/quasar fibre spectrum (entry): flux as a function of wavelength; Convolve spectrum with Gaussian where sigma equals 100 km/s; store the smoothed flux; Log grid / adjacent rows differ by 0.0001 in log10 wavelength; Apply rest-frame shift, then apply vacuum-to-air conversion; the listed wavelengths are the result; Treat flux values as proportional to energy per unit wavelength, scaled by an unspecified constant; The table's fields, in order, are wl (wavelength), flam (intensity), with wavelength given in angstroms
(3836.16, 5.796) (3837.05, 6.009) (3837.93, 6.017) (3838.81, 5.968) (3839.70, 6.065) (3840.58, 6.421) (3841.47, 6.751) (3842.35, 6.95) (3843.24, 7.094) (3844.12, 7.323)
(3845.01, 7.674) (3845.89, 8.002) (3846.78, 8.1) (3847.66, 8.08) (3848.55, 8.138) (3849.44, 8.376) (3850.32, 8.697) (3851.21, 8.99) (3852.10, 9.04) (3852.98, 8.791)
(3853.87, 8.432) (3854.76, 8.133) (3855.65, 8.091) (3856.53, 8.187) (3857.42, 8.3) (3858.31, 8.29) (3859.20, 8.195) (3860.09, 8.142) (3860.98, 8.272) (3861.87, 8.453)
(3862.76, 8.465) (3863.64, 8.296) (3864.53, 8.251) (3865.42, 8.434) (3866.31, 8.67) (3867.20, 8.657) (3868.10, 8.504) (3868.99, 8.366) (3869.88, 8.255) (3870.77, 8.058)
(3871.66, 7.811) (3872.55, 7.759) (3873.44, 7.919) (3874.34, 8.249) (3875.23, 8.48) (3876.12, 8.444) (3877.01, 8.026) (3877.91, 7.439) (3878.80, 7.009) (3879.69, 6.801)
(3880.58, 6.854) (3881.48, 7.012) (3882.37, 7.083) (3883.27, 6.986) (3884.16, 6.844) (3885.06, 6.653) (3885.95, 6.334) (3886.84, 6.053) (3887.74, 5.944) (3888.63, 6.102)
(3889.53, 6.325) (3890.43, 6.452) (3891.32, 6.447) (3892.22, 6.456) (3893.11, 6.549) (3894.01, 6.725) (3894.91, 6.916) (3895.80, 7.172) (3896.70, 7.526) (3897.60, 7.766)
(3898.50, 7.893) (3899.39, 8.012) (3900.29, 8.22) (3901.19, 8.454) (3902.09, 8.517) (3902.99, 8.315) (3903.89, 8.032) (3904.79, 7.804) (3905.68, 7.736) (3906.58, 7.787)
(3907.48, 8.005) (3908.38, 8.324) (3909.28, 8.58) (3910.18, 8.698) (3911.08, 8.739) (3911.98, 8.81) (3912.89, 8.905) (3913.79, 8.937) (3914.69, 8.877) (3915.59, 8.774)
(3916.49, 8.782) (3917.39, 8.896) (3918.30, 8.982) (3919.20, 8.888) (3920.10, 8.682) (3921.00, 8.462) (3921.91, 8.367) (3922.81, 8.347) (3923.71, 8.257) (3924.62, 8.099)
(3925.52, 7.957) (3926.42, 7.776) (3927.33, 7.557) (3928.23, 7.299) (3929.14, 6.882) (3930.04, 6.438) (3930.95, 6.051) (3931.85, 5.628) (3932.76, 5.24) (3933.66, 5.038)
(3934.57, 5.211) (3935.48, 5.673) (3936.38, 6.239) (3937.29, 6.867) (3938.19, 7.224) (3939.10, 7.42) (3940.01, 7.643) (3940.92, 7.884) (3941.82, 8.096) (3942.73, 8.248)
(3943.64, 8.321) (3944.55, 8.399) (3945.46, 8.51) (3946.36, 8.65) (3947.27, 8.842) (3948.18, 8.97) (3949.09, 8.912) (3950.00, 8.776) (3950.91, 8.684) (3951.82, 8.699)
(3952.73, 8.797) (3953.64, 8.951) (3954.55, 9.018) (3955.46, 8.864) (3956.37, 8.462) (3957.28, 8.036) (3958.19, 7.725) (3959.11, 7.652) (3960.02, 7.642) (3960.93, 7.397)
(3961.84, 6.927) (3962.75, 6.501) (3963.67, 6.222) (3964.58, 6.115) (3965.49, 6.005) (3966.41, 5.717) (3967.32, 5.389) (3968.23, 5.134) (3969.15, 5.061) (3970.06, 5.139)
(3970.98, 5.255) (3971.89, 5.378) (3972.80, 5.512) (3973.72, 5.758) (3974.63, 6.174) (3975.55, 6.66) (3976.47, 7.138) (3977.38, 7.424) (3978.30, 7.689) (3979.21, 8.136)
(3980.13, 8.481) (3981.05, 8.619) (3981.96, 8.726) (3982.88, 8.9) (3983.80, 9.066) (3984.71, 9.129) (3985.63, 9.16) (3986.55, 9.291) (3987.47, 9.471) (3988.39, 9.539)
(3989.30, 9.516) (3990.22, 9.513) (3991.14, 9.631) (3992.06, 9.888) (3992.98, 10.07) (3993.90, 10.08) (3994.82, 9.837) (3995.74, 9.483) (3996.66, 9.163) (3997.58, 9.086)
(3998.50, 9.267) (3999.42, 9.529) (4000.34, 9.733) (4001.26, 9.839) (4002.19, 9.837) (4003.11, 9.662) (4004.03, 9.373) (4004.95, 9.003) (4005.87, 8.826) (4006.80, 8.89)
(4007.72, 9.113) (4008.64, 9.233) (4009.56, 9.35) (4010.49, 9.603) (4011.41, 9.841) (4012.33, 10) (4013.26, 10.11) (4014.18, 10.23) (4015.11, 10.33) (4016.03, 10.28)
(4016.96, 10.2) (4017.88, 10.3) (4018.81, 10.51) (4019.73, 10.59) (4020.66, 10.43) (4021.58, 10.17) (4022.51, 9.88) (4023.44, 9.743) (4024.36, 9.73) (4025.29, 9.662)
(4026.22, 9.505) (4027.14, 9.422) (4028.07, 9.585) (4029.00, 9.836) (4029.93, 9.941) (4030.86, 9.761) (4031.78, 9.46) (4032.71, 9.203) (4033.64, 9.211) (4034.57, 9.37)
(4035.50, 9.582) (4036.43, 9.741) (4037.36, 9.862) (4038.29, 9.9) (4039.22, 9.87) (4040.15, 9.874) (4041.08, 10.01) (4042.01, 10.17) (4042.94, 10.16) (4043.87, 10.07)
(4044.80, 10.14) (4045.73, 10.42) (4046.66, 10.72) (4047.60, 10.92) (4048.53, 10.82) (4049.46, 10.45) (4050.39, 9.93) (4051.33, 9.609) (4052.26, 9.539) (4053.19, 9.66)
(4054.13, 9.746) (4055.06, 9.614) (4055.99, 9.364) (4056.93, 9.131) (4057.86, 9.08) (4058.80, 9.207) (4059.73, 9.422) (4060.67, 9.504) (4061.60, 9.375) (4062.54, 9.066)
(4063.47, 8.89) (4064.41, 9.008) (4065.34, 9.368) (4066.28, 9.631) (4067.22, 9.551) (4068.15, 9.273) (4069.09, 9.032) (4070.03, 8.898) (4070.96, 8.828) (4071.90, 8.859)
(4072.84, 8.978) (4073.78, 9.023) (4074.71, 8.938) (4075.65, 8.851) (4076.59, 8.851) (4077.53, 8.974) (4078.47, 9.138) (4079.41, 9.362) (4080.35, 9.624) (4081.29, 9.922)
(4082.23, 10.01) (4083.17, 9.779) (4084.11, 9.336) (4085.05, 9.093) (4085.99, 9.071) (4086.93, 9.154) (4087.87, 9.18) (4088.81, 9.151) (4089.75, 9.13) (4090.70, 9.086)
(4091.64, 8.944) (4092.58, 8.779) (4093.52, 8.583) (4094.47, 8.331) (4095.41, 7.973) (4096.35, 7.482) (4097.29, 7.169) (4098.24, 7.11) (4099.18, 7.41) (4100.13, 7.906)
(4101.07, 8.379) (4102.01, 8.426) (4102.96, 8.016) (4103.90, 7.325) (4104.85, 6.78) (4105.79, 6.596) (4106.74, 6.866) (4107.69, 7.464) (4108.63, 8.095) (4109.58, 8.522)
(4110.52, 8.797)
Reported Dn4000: 1.3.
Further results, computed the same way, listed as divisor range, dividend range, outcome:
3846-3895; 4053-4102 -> 1.29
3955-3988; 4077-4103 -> 1.28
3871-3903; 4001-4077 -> 1.43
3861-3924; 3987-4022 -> 1.31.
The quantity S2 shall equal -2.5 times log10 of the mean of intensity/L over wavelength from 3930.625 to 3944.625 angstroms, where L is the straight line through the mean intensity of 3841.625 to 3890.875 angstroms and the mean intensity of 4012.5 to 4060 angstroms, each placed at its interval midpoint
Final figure 0.27 mag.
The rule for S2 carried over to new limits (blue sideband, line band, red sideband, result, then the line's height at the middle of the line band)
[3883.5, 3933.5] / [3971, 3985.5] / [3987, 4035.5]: 0.20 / 9.03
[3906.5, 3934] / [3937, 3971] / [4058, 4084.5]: 0.09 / 8.24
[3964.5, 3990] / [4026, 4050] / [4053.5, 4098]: -0.18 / 8.4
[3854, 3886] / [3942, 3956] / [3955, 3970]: -0.25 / 6.93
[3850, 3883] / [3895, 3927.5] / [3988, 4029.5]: 0.04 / 8.62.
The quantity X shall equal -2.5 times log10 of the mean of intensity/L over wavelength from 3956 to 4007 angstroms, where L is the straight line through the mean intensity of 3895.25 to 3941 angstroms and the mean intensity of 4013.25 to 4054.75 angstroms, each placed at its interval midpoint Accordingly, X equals 0.12 mag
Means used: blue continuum 7.75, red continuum 9.97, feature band 8.05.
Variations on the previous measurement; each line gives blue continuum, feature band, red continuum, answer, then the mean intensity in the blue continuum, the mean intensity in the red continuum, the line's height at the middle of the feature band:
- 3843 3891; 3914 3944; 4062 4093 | 0.093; 7.8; 9.18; 8.21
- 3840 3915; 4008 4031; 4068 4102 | -0.169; 7.8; 8.81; 8.49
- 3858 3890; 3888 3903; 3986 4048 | 0.105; 7.64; 9.77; 7.96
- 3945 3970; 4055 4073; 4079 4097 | -0.052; 7.58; 9.03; 8.77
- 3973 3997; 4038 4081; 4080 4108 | -0.127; 8.68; 8.4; 8.49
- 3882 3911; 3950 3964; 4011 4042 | 0.067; 7.36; 9.89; 8.53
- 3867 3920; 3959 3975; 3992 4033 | 0.432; 7.75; 9.73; 8.97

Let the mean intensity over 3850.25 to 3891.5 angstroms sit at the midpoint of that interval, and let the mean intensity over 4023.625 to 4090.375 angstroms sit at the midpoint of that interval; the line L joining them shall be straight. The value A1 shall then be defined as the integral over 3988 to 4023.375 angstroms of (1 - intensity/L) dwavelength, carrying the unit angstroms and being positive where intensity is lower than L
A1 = -2.7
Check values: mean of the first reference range 7.76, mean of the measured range 9.74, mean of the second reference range 9.53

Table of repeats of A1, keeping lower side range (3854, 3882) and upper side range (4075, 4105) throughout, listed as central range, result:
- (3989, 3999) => -1.43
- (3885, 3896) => 2.27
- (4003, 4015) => -1.51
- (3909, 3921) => -0.90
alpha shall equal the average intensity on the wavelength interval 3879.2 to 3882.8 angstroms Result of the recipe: 6.95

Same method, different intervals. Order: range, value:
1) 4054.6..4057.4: 9.38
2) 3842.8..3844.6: 7.22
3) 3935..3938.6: 6.49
